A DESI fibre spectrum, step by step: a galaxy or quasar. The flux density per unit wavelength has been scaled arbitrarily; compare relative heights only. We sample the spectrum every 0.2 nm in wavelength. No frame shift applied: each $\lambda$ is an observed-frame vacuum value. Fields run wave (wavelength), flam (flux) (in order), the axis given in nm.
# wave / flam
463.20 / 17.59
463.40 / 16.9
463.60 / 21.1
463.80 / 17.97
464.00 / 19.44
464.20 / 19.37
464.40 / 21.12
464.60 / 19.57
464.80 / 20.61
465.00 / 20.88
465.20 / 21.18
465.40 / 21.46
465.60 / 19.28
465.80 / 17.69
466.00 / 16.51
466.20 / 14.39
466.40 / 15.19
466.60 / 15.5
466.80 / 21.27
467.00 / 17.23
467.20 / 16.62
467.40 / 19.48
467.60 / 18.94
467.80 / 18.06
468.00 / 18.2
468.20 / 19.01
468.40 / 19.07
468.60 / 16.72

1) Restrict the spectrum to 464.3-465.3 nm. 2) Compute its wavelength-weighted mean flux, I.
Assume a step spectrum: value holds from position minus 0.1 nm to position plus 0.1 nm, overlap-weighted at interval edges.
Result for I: 20.7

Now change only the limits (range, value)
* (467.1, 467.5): 18.1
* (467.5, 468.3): 18.6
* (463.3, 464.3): 19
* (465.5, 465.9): 18.5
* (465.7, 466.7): 15.9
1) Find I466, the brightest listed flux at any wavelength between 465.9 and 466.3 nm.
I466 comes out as 16.51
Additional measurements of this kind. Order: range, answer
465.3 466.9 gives 21.46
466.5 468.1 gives 21.27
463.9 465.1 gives 21.12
